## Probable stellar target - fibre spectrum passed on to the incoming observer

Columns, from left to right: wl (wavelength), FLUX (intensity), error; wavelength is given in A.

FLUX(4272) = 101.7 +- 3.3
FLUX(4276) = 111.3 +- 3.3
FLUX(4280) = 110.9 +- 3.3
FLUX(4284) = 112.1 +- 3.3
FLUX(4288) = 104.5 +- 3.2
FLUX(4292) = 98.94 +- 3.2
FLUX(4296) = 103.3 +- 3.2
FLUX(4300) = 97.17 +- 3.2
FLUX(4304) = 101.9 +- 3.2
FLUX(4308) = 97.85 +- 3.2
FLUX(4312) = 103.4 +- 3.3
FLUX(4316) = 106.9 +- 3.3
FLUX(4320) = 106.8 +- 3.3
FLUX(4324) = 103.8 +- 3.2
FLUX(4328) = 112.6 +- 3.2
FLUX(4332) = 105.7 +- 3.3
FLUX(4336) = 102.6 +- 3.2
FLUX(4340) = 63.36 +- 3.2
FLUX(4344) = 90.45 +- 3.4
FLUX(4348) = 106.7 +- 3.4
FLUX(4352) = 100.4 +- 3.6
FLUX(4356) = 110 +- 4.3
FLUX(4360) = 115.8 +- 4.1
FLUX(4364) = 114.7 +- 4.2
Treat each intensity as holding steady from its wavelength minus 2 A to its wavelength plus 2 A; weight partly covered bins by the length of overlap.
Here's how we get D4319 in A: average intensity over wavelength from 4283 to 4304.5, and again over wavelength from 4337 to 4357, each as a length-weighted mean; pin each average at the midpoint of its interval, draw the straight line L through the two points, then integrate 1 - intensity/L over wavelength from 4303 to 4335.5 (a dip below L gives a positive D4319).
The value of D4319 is -2.1 A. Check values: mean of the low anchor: 103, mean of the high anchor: 93.8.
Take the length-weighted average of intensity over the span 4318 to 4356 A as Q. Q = 99.7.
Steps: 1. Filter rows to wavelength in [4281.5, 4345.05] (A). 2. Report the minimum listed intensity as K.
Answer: 63.36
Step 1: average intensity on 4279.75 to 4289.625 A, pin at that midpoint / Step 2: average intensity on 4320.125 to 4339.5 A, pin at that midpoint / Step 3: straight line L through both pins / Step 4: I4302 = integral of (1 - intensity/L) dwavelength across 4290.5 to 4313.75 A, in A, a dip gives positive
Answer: 1.4 A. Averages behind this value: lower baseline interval 109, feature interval 100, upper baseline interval 103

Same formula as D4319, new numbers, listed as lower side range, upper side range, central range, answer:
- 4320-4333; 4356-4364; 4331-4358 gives 3.5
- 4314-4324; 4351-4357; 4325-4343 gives 1.6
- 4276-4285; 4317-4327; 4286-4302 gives 1.3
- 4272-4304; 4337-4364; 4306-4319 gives 0.0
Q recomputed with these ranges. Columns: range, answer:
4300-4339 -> 103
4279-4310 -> 103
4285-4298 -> 103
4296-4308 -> 99.9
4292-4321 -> 102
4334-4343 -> 83.8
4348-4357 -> 105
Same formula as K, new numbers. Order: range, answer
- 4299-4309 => 97.17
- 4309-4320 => 103.4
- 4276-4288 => 104.5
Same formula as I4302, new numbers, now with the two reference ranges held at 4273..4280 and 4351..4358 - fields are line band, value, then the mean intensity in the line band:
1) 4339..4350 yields 1.8 A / 89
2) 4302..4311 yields 0.7 A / 100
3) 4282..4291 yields 0.2 A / 107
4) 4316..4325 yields 0.1 A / 106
